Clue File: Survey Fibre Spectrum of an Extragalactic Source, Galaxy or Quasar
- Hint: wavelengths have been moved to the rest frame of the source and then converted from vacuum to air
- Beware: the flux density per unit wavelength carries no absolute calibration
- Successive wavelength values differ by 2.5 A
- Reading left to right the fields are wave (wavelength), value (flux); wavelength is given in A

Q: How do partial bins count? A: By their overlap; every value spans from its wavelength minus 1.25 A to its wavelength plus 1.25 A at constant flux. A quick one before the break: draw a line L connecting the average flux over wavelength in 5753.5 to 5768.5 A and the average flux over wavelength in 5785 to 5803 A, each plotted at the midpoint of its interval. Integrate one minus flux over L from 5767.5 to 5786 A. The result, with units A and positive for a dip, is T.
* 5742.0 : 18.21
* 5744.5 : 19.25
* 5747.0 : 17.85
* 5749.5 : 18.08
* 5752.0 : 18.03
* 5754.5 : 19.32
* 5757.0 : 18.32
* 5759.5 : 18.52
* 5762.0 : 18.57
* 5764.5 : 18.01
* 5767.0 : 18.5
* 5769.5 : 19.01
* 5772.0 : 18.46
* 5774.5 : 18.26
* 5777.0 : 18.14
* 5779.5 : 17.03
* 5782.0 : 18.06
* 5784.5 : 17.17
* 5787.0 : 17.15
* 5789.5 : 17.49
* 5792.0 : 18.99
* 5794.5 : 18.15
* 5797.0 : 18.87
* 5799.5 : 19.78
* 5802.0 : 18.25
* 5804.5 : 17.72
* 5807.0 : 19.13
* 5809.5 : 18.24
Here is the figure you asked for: 0.4 A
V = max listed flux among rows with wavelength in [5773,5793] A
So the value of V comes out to 18.99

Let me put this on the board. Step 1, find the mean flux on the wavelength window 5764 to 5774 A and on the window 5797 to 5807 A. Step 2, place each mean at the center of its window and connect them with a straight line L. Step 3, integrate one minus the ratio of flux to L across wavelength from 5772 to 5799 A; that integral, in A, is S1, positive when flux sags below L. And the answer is 0.86 A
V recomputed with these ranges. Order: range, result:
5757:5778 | 19.01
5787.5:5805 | 19.78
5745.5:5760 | 19.32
